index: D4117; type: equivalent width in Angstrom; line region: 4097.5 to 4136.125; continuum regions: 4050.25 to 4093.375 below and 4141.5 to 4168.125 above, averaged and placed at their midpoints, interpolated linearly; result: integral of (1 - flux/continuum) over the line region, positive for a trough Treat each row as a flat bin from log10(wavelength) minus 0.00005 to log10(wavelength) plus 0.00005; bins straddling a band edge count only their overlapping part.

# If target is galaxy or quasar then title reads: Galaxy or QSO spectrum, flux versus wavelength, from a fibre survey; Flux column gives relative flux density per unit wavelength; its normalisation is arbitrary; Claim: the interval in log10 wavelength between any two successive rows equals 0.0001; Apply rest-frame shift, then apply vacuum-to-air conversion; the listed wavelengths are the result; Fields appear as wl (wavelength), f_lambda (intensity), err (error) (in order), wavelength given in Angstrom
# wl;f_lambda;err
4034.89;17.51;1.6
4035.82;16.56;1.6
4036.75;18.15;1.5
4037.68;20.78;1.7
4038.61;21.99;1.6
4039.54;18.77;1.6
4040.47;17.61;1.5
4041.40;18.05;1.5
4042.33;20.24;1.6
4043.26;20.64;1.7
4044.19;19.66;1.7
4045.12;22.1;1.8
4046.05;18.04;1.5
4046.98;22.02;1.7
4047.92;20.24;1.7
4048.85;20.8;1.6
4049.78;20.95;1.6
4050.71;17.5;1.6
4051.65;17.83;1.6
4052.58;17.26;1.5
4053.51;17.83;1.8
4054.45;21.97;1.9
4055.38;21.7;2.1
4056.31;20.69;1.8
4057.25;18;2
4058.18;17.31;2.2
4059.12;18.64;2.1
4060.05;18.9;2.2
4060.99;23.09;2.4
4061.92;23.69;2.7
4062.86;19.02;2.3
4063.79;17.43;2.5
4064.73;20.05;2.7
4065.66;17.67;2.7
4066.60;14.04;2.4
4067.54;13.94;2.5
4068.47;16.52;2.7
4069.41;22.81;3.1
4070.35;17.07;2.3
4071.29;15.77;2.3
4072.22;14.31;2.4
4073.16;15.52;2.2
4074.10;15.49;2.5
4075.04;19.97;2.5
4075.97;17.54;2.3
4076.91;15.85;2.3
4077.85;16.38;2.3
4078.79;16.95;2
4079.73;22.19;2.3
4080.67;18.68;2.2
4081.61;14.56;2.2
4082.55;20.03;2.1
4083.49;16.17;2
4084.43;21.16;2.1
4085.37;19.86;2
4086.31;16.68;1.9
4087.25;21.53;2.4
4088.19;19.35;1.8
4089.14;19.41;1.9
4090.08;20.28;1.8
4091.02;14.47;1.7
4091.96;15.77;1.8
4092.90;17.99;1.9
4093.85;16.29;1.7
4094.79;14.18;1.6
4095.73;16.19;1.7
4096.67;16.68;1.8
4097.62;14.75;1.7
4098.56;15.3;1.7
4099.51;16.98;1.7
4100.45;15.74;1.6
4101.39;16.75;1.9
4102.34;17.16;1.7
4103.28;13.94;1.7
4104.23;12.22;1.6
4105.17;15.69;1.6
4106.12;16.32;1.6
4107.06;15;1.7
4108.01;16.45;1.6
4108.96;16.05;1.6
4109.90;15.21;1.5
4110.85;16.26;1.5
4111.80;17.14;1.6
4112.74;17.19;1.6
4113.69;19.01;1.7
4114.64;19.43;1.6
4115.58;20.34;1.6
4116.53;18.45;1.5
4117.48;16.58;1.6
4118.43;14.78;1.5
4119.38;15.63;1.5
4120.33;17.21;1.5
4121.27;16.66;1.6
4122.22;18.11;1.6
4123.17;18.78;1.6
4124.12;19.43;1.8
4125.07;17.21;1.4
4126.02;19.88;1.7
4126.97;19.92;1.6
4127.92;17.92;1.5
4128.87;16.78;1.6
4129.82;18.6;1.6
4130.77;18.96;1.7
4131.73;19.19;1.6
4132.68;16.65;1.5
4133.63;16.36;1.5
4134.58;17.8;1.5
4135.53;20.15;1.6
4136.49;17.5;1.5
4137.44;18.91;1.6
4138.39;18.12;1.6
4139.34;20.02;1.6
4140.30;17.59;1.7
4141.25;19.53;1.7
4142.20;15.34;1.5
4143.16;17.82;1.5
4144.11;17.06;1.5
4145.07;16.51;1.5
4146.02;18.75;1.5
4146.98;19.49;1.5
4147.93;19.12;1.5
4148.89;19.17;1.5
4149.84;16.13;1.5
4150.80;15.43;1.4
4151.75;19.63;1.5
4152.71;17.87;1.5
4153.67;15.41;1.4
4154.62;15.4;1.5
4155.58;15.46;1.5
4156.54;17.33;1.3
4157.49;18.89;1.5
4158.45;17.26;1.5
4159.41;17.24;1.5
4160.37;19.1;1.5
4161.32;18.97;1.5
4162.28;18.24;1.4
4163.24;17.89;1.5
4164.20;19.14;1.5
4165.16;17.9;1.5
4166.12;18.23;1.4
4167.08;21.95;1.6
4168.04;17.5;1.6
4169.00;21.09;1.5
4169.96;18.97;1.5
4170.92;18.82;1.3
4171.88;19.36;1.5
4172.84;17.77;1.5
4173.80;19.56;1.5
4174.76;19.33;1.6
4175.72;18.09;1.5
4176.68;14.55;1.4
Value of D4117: 1.8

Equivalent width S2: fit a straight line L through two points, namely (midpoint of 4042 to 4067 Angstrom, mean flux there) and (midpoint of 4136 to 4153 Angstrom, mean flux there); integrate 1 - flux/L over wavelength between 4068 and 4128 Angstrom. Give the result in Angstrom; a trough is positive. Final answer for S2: 5.0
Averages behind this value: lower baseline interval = 19.5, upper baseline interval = 18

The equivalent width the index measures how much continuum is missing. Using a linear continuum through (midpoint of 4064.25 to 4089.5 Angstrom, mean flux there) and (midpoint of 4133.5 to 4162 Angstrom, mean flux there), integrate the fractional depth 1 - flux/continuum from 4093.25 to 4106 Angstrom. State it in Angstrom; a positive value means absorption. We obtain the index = 1.6 Angstrom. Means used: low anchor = 17.7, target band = 15.6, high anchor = 17.8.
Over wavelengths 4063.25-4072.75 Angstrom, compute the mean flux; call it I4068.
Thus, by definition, 17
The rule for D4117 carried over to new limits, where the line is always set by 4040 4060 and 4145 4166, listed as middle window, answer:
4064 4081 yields 1.6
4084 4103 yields 1.5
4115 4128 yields 0.3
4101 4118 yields 1.7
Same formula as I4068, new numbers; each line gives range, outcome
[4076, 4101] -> 17.4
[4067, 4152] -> 17.4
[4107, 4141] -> 17.8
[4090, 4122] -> 16.4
